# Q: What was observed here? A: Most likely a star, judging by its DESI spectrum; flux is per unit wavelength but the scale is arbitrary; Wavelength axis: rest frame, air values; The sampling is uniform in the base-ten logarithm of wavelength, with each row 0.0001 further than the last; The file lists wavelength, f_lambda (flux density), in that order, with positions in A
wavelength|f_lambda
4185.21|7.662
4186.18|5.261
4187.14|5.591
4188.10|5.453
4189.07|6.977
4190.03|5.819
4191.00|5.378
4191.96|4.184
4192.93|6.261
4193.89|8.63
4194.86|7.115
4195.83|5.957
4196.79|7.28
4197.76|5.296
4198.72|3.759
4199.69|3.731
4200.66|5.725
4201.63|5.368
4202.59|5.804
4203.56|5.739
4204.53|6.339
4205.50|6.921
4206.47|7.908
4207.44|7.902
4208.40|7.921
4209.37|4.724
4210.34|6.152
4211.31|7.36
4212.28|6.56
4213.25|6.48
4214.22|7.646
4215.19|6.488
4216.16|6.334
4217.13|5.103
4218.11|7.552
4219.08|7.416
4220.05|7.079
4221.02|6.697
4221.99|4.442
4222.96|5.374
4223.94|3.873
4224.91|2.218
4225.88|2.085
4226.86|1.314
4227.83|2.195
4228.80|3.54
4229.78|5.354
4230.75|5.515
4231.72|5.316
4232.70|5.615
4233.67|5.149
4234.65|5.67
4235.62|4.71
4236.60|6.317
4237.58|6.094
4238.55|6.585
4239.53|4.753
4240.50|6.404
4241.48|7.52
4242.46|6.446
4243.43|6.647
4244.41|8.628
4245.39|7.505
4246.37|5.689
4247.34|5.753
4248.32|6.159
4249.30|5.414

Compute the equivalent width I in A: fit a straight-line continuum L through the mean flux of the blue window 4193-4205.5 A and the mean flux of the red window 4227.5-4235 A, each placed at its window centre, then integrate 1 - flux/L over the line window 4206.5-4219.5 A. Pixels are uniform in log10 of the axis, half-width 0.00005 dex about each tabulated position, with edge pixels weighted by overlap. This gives -3.1 A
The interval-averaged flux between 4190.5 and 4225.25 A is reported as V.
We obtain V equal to 6.09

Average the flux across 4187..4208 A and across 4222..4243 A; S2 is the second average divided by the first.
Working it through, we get 0.80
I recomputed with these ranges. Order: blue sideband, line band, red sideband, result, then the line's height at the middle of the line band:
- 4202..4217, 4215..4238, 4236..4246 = 5.56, 6.65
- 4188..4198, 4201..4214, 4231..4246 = -0.67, 6.24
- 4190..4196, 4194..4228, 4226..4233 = -4.27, 5.11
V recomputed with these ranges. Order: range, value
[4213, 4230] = 5.04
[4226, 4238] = 4.64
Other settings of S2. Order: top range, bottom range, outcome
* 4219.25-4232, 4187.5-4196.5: 0.69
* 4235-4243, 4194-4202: 1.08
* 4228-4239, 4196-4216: 0.85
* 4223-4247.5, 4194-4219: 0.83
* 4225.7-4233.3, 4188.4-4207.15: 0.66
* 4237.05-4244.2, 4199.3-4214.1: 1.01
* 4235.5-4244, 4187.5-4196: 1.01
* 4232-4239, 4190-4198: 0.91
